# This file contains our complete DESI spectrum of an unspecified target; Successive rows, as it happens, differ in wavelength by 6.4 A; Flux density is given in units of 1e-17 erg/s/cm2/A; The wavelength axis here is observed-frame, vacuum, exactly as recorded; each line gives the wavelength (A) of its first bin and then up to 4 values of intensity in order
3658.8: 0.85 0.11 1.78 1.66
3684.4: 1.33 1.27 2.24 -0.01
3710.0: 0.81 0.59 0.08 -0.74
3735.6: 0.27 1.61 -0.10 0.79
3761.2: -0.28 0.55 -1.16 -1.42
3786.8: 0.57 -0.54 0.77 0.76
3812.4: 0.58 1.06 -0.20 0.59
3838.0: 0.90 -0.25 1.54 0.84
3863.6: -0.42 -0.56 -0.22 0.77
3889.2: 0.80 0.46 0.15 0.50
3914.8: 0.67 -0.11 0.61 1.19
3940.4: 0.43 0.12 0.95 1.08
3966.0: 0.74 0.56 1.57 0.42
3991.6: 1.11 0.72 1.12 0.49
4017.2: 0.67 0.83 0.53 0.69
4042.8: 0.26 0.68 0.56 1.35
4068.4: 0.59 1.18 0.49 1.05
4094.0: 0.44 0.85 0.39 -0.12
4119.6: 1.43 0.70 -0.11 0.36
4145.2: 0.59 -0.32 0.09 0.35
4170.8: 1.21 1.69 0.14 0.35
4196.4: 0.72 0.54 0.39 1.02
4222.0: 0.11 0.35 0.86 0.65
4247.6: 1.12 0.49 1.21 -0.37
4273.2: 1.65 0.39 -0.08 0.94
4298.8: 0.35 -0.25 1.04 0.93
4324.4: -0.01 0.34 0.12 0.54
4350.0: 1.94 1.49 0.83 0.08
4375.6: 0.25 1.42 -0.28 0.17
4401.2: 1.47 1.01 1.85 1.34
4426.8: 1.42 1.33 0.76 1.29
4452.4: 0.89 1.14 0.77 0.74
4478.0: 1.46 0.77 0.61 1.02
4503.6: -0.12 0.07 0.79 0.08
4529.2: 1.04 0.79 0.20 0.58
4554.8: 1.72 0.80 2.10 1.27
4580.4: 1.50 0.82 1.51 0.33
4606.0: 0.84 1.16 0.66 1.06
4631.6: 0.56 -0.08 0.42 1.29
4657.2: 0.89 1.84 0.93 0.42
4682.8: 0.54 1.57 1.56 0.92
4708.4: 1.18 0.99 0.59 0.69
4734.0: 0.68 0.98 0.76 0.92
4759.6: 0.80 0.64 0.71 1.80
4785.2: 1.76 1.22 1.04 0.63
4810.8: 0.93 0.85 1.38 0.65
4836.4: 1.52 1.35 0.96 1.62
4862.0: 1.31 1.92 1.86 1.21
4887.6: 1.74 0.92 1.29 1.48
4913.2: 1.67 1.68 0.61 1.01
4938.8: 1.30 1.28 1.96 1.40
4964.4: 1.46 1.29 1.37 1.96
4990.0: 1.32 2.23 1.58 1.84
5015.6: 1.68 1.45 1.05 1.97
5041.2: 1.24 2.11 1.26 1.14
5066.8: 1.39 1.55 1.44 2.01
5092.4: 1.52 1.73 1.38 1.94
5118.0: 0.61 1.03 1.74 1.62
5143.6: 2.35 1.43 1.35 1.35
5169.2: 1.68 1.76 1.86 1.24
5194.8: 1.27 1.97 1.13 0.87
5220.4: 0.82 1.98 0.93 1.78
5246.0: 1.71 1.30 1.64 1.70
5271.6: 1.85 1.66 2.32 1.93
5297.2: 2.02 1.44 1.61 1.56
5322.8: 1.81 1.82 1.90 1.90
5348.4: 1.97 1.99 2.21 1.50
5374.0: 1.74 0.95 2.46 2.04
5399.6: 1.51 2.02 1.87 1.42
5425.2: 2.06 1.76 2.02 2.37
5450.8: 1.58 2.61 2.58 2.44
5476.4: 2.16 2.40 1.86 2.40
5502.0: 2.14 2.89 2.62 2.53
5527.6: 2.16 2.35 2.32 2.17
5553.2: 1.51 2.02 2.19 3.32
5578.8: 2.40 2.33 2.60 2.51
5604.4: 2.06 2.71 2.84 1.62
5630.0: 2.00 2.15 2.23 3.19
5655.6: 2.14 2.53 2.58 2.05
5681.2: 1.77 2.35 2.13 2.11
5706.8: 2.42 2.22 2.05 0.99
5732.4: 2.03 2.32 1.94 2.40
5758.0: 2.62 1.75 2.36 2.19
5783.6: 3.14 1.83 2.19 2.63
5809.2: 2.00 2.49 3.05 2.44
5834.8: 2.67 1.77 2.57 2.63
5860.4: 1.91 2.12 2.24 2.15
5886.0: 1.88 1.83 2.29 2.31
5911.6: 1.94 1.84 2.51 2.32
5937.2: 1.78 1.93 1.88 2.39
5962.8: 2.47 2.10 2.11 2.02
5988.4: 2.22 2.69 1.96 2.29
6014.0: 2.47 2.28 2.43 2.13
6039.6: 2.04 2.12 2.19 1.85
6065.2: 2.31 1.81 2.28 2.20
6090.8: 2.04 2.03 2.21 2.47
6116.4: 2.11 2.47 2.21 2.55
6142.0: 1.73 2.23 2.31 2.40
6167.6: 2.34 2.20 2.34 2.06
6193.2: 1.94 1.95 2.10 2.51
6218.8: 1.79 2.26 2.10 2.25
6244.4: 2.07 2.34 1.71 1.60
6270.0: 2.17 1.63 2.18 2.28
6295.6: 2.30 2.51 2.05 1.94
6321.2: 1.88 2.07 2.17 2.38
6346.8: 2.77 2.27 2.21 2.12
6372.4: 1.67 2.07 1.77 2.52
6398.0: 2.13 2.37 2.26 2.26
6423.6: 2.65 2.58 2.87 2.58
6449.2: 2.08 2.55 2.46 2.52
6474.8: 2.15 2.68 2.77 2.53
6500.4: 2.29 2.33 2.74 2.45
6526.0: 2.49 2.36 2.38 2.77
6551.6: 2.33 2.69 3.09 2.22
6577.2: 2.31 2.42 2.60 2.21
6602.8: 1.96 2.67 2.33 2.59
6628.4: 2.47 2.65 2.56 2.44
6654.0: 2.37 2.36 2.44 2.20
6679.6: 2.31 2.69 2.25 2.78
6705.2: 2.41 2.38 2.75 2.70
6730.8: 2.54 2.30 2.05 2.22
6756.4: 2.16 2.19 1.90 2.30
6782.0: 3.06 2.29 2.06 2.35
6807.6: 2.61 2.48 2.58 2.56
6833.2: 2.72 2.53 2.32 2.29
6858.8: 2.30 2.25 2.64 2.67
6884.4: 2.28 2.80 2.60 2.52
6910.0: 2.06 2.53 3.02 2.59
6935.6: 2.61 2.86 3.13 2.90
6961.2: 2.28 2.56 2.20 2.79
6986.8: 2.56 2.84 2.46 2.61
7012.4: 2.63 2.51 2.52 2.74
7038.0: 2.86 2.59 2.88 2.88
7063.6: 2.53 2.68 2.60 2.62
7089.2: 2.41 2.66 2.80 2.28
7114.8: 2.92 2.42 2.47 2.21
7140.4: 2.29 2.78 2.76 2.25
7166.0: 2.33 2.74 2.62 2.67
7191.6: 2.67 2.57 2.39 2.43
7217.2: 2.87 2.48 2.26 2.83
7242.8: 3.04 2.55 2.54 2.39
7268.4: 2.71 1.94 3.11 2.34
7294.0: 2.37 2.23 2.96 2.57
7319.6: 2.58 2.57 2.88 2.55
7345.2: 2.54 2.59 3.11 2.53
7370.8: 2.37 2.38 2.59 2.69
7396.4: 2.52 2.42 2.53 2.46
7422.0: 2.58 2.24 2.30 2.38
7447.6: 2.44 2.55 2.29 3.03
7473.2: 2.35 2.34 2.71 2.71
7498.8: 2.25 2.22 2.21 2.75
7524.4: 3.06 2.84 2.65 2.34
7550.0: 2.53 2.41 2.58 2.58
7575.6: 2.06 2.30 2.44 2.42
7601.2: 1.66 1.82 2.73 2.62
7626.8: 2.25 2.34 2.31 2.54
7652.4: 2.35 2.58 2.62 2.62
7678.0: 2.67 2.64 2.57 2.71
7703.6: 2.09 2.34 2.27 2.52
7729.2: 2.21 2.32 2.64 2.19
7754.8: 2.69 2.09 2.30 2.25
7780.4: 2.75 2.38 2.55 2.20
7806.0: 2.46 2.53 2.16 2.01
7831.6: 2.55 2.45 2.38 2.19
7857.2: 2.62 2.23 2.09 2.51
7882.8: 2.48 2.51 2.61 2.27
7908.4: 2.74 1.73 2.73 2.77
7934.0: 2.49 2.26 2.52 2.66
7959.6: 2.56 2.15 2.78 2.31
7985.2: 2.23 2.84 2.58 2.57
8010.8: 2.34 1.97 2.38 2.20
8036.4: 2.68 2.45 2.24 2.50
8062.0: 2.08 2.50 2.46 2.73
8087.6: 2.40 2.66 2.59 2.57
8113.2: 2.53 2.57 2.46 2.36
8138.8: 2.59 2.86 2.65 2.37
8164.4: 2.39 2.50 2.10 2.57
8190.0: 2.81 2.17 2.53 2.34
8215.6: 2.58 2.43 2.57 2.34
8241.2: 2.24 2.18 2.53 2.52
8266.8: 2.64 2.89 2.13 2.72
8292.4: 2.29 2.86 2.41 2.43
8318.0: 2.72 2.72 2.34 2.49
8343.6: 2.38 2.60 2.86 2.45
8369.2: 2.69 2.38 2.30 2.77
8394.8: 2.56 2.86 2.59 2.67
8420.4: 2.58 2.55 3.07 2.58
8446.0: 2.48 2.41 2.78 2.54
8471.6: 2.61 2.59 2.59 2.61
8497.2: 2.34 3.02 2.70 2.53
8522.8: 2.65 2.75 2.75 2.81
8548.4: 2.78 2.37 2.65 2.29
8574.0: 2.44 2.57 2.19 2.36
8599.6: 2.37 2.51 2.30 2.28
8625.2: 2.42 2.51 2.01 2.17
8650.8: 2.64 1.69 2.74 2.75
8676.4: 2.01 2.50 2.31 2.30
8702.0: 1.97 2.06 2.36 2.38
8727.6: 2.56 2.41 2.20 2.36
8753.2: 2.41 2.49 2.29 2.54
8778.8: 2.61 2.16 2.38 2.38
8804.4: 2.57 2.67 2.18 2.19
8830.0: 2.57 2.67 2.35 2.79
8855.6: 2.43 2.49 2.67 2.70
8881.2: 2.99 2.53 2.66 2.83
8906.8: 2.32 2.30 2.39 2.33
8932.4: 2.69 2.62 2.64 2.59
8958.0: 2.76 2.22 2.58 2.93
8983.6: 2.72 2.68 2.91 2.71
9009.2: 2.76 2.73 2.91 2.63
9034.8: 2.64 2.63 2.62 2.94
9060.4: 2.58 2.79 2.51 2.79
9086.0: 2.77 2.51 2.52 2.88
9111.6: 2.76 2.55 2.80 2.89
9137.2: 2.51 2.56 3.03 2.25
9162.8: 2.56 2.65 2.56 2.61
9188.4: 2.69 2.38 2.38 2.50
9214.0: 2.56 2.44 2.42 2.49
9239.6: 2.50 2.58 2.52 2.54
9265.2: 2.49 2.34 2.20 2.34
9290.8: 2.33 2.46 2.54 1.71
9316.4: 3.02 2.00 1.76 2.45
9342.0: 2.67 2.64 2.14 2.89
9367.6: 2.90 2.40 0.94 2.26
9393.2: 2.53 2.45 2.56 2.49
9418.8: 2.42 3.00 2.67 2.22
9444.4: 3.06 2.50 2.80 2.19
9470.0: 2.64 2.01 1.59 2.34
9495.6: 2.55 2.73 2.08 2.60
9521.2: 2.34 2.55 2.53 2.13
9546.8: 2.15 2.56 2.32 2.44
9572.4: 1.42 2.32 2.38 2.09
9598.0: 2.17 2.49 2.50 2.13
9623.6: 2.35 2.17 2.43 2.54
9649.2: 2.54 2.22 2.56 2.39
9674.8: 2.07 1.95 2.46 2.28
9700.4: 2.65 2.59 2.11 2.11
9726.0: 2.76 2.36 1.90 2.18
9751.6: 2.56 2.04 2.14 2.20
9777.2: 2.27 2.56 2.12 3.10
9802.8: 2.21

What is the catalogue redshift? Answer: 0.21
